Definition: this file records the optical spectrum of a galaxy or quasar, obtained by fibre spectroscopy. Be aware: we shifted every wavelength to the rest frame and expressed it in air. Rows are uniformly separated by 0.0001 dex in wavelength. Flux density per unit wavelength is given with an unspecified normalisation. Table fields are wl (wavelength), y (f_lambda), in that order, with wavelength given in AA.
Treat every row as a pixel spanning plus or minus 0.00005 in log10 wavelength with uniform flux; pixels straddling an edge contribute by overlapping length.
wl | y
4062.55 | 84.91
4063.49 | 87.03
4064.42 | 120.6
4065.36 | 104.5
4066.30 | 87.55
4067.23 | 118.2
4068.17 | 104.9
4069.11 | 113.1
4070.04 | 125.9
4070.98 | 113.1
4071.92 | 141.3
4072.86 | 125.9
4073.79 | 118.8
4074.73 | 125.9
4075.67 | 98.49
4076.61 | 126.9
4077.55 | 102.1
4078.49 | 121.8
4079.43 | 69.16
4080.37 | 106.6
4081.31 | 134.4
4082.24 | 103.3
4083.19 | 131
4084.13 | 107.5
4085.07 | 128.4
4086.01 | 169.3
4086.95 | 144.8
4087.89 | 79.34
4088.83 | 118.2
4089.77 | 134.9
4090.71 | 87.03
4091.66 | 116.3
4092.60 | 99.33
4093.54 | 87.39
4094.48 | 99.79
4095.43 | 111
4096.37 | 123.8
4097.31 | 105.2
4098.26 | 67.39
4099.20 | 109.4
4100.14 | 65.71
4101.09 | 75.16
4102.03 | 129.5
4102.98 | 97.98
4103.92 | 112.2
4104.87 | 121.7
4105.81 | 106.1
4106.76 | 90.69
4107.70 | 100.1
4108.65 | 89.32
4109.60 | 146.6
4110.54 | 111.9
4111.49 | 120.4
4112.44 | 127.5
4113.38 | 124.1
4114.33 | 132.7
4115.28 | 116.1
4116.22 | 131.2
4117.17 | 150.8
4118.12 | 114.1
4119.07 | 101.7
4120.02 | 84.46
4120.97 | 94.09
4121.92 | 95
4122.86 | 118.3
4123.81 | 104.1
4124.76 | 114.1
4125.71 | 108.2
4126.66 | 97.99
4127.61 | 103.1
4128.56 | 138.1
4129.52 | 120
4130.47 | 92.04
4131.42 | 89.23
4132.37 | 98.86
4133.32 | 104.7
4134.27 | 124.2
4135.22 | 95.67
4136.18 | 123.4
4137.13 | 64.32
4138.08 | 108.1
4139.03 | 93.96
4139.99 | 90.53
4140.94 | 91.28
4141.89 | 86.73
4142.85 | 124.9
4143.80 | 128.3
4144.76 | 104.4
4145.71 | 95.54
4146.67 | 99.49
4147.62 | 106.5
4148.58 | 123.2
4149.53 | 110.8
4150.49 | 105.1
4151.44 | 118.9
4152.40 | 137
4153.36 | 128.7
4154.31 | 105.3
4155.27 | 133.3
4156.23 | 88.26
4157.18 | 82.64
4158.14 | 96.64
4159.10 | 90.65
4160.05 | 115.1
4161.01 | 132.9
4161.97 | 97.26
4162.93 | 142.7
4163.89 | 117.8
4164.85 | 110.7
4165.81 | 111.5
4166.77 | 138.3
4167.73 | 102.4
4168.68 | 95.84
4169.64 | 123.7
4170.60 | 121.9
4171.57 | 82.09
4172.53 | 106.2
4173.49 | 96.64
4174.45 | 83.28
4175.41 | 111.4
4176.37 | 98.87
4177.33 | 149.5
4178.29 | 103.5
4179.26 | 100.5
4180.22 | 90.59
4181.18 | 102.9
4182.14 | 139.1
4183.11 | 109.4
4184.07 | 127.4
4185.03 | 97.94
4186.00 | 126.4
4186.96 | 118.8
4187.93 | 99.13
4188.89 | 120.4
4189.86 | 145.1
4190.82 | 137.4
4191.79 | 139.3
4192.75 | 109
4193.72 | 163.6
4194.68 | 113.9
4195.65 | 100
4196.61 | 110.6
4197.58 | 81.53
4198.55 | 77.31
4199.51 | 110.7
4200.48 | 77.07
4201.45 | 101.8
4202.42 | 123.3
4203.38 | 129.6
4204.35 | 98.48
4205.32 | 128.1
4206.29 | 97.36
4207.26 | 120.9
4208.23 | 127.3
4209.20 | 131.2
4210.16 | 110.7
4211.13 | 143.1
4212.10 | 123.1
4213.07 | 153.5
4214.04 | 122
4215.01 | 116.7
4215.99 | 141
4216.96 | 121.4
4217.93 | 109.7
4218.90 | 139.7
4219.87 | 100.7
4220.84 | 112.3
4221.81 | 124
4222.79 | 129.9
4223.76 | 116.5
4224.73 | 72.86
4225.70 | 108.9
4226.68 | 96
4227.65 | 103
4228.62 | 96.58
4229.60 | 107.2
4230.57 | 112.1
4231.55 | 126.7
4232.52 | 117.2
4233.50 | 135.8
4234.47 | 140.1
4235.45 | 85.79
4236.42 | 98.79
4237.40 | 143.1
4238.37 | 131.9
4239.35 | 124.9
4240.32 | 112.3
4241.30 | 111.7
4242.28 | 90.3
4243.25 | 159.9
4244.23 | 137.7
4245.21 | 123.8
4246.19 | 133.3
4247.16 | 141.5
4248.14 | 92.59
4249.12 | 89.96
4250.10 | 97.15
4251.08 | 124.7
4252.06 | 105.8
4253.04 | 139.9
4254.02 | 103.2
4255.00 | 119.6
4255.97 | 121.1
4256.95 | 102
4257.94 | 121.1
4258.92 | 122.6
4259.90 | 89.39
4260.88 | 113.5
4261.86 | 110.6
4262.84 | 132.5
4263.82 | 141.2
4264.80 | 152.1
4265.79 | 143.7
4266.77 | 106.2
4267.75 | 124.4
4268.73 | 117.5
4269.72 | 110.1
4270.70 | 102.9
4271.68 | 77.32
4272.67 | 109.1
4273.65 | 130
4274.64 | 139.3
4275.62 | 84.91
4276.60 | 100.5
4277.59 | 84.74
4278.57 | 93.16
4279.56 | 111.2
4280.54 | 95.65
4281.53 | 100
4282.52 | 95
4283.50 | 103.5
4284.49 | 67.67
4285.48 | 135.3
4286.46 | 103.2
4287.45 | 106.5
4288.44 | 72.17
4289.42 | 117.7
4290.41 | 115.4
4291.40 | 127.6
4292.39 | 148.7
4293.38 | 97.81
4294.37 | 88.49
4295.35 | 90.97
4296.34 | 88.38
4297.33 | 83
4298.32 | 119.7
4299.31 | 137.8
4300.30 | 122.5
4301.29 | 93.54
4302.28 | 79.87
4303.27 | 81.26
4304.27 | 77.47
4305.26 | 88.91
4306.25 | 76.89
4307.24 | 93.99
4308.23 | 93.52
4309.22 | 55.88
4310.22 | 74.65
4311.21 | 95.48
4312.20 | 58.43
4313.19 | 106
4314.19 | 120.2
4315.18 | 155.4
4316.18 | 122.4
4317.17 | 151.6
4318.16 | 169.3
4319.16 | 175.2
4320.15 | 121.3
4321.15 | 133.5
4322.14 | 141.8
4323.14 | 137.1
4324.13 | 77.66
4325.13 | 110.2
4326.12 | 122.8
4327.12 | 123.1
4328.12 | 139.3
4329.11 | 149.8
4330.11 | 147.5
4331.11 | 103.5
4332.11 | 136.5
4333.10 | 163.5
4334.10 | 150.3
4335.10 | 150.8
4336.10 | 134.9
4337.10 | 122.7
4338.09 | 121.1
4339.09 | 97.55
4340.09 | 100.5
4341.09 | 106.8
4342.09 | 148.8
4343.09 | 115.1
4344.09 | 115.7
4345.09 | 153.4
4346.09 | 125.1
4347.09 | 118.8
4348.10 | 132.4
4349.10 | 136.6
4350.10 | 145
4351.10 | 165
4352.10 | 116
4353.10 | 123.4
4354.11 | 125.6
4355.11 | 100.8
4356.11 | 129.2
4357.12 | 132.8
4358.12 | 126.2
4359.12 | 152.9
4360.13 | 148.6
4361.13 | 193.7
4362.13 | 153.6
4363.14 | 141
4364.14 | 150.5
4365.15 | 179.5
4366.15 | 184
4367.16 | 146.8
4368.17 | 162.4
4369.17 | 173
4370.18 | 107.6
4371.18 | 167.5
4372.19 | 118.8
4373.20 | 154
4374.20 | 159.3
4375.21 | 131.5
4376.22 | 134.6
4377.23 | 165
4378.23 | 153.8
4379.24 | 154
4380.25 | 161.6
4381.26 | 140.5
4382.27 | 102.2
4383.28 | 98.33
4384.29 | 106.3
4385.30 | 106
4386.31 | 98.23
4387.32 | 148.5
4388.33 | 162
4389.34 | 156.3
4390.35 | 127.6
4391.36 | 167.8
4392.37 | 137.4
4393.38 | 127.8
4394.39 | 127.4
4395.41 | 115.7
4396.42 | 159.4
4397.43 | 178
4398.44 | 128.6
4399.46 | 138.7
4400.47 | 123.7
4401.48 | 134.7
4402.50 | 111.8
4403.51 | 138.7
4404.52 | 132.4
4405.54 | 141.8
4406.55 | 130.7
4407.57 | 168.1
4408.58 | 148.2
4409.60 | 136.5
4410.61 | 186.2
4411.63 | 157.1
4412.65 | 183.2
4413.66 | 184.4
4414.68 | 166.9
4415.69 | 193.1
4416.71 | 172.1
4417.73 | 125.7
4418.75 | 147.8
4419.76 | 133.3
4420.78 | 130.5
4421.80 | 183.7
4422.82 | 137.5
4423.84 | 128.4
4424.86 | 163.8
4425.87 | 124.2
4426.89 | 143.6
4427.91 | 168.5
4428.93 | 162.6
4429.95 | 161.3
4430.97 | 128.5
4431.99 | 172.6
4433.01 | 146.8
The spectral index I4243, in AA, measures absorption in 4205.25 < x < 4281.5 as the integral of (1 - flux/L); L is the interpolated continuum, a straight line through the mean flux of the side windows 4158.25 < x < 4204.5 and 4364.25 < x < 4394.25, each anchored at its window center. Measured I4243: 3.18 AA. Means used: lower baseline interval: 112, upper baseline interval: 142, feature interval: 116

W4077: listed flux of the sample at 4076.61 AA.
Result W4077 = 126.9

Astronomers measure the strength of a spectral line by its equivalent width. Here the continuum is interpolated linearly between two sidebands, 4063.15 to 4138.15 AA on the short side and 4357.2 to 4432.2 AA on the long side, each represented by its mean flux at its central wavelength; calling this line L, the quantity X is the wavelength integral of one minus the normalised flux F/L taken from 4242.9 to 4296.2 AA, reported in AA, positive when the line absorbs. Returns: 7.7 AA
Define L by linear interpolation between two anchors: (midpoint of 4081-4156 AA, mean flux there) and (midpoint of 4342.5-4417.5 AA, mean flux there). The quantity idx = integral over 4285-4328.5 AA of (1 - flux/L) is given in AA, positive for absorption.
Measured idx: 7.83 AA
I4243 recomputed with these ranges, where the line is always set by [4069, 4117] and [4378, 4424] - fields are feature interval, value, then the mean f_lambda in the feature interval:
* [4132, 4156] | 2.0 AA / 108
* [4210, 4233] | 1.6 AA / 117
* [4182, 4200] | 0.9 AA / 117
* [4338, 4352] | 1.1 AA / 127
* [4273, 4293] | 3.8 AA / 107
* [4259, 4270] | 0.7 AA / 122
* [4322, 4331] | 0.7 AA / 126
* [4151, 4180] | 2.3 AA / 111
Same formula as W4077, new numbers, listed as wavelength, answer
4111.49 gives 120.4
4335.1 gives 150.8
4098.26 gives 67.39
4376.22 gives 134.6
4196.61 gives 110.6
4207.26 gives 120.9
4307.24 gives 93.99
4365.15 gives 179.5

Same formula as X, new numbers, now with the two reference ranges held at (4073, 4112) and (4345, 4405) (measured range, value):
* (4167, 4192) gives 1.3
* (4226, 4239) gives 1.0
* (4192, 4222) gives 1.2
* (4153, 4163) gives 0.7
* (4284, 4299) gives 3.0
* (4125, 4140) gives 1.3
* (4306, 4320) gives 2.3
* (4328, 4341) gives 0.4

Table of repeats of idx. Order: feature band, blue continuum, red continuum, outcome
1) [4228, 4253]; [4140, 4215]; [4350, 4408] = 0.76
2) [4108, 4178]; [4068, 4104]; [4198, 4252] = 2.07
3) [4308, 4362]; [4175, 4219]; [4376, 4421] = 3.00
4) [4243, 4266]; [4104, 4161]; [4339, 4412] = 0.60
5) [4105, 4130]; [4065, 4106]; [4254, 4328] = -0.60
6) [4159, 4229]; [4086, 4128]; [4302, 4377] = 1.33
